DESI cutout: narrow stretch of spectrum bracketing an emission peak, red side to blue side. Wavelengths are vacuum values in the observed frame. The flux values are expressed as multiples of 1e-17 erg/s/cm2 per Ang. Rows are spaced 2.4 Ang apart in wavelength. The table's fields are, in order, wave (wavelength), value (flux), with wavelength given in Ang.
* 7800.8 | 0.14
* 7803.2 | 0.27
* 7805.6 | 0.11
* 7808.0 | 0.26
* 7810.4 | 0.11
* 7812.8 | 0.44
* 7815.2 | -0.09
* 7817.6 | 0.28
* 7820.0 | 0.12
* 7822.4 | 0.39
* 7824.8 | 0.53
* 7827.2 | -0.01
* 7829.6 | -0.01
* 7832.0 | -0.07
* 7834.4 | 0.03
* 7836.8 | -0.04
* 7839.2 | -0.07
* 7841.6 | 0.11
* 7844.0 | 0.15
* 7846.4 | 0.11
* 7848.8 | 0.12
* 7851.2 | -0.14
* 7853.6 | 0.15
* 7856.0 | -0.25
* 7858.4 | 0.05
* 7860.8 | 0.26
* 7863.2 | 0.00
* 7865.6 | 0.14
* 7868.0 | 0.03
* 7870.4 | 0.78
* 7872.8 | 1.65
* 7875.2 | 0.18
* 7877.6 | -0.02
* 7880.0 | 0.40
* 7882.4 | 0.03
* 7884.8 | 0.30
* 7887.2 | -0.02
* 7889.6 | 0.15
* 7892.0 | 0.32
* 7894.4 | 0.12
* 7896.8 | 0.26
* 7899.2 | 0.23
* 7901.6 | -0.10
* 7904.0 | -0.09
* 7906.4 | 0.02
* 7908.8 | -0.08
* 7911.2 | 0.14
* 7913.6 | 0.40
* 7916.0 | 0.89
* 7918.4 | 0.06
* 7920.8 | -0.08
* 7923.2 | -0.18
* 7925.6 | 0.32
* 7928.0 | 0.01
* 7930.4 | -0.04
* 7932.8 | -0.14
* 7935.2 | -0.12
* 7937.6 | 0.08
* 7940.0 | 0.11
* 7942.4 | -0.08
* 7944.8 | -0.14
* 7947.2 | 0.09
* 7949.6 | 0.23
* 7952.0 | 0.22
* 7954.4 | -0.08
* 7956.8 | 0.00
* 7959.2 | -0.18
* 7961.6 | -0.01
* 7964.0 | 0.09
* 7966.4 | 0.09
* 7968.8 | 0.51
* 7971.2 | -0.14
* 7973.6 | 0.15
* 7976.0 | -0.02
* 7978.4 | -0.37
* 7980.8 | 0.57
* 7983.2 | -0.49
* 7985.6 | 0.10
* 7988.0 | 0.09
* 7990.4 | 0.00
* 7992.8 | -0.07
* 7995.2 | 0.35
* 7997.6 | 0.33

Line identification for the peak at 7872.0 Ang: H-alpha 6563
